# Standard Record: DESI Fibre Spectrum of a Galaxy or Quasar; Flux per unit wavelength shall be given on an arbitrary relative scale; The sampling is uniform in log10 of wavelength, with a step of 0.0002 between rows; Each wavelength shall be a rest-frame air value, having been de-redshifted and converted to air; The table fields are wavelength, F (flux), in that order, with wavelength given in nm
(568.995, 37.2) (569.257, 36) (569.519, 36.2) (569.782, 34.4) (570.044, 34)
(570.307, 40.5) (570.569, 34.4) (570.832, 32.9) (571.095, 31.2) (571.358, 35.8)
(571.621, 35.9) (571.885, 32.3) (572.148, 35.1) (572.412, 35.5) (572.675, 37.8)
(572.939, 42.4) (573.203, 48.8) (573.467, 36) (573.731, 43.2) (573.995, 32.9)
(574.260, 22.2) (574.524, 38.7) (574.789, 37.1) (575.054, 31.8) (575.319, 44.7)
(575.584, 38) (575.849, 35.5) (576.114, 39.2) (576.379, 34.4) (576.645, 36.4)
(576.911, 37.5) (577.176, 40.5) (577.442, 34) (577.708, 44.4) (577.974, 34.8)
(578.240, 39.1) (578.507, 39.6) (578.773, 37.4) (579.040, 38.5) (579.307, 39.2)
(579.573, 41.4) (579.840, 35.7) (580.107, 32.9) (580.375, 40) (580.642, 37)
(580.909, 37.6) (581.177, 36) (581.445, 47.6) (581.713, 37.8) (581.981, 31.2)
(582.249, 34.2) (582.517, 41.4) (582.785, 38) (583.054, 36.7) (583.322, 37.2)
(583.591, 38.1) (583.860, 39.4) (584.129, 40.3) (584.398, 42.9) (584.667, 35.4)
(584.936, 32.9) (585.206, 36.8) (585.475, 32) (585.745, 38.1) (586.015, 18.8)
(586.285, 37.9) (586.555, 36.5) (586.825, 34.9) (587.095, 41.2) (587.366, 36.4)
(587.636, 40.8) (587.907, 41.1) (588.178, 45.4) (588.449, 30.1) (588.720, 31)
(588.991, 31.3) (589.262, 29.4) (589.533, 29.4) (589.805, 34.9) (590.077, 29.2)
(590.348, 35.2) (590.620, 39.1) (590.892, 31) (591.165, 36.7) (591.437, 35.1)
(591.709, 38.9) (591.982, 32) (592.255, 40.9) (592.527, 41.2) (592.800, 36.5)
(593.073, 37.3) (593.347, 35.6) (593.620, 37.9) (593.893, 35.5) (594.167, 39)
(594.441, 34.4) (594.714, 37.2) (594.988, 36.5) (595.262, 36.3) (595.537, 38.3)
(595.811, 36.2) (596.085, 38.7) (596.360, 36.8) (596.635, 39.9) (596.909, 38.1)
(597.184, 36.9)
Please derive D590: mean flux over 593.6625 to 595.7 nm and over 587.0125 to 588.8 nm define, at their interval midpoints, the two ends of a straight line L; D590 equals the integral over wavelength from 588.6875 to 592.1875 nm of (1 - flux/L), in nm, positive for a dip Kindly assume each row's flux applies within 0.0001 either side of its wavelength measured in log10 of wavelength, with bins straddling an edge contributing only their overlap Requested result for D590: 0.378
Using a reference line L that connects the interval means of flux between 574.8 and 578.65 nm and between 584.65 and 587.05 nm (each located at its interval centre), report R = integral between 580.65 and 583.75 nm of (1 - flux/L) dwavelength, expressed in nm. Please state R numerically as -0.20 nm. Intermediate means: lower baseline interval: 37.8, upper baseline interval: 33.9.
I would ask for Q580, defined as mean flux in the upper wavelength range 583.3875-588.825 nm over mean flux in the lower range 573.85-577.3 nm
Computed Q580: 1.01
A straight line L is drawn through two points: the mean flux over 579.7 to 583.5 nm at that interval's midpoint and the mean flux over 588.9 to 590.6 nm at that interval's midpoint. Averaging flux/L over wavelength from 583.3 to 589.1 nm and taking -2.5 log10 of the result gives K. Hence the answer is -0.06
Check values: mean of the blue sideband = 37.4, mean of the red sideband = 32.1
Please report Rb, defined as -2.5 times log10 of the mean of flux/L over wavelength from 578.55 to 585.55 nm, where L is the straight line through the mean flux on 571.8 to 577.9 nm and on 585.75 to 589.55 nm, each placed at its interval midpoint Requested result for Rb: -0.05 mag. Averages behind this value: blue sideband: 37.3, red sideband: 34.9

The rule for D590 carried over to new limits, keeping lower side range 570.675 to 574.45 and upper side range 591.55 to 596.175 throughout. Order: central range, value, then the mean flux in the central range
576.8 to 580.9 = -0.21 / 38.1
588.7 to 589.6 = 0.16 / 30.3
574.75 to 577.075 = -0.07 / 37.2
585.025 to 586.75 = 0.16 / 33.4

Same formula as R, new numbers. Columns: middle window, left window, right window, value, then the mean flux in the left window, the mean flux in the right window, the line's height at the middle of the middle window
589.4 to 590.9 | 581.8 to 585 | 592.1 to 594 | 0.174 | 37.4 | 37.8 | 37.7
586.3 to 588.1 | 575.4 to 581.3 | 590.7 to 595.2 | -0.077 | 37.8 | 36.6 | 37.1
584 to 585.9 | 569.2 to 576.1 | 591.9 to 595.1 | 0.004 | 36.3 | 37.1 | 36.8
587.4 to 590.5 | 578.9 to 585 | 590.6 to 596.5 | 0.236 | 37.9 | 36.8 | 37.3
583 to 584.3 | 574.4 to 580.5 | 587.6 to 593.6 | -0.065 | 37.9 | 35.5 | 36.7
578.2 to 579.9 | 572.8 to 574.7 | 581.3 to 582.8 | -0.030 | 37.7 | 38.4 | 38.1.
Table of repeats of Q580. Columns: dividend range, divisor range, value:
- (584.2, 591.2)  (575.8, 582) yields 0.92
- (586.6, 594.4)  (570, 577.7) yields 0.98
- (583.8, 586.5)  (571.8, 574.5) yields 0.96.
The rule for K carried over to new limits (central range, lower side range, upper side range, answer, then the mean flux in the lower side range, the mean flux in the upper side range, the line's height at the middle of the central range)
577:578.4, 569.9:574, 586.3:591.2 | -0.06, 36.9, 35.2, 36.3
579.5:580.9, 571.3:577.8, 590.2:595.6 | -0.01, 37.2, 36.7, 37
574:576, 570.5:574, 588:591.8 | 0.04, 36.9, 34.1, 36.5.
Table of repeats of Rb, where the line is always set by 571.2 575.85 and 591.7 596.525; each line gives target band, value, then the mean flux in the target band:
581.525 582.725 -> 0.01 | 36.8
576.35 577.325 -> -0.02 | 37.4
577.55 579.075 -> -0.06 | 38.9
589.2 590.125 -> 0.20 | 31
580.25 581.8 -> -0.07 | 39.4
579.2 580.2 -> -0.01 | 37.5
